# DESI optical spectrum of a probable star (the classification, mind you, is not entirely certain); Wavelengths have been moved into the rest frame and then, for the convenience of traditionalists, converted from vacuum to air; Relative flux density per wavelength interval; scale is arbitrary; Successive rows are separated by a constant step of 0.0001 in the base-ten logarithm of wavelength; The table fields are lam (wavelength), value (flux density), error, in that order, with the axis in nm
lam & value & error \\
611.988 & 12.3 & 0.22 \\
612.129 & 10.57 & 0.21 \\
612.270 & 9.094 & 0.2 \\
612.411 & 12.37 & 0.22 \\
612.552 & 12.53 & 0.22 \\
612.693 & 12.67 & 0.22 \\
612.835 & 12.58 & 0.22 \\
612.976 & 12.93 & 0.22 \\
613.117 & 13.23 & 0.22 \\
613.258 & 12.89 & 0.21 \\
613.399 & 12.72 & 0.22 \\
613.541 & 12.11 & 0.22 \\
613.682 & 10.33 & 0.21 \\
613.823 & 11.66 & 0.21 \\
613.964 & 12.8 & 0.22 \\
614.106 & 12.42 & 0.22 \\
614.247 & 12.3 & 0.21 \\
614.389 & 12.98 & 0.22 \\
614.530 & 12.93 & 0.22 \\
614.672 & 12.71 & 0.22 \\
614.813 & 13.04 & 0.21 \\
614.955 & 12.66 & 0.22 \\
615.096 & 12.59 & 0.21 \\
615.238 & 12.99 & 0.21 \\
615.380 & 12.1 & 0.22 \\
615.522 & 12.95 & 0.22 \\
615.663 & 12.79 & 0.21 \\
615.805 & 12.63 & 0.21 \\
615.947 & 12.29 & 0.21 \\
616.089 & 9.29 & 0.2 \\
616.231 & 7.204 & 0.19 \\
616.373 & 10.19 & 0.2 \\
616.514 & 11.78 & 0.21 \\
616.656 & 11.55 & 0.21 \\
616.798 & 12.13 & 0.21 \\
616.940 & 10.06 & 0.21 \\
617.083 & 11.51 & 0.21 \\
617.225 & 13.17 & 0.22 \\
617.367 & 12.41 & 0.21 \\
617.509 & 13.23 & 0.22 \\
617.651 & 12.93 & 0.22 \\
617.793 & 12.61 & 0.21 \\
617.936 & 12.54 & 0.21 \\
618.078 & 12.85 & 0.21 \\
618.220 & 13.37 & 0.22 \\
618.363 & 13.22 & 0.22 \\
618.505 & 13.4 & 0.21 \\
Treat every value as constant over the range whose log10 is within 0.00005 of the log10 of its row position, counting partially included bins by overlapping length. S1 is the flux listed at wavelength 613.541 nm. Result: 12.11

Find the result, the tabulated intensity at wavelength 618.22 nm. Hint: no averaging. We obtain 13.37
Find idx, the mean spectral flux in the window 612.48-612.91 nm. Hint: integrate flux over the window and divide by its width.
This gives 12.6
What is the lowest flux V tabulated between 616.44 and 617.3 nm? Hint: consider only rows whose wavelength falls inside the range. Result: 10.06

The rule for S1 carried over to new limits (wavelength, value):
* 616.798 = 12.13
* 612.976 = 12.93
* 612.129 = 10.57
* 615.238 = 12.99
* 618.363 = 13.22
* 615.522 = 12.95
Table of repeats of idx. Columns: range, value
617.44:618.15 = 12.8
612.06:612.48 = 10.7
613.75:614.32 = 12.3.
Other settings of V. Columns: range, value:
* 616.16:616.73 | 7.204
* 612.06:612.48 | 9.094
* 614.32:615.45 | 12.1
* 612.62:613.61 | 12.11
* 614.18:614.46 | 12.3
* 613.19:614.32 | 10.33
